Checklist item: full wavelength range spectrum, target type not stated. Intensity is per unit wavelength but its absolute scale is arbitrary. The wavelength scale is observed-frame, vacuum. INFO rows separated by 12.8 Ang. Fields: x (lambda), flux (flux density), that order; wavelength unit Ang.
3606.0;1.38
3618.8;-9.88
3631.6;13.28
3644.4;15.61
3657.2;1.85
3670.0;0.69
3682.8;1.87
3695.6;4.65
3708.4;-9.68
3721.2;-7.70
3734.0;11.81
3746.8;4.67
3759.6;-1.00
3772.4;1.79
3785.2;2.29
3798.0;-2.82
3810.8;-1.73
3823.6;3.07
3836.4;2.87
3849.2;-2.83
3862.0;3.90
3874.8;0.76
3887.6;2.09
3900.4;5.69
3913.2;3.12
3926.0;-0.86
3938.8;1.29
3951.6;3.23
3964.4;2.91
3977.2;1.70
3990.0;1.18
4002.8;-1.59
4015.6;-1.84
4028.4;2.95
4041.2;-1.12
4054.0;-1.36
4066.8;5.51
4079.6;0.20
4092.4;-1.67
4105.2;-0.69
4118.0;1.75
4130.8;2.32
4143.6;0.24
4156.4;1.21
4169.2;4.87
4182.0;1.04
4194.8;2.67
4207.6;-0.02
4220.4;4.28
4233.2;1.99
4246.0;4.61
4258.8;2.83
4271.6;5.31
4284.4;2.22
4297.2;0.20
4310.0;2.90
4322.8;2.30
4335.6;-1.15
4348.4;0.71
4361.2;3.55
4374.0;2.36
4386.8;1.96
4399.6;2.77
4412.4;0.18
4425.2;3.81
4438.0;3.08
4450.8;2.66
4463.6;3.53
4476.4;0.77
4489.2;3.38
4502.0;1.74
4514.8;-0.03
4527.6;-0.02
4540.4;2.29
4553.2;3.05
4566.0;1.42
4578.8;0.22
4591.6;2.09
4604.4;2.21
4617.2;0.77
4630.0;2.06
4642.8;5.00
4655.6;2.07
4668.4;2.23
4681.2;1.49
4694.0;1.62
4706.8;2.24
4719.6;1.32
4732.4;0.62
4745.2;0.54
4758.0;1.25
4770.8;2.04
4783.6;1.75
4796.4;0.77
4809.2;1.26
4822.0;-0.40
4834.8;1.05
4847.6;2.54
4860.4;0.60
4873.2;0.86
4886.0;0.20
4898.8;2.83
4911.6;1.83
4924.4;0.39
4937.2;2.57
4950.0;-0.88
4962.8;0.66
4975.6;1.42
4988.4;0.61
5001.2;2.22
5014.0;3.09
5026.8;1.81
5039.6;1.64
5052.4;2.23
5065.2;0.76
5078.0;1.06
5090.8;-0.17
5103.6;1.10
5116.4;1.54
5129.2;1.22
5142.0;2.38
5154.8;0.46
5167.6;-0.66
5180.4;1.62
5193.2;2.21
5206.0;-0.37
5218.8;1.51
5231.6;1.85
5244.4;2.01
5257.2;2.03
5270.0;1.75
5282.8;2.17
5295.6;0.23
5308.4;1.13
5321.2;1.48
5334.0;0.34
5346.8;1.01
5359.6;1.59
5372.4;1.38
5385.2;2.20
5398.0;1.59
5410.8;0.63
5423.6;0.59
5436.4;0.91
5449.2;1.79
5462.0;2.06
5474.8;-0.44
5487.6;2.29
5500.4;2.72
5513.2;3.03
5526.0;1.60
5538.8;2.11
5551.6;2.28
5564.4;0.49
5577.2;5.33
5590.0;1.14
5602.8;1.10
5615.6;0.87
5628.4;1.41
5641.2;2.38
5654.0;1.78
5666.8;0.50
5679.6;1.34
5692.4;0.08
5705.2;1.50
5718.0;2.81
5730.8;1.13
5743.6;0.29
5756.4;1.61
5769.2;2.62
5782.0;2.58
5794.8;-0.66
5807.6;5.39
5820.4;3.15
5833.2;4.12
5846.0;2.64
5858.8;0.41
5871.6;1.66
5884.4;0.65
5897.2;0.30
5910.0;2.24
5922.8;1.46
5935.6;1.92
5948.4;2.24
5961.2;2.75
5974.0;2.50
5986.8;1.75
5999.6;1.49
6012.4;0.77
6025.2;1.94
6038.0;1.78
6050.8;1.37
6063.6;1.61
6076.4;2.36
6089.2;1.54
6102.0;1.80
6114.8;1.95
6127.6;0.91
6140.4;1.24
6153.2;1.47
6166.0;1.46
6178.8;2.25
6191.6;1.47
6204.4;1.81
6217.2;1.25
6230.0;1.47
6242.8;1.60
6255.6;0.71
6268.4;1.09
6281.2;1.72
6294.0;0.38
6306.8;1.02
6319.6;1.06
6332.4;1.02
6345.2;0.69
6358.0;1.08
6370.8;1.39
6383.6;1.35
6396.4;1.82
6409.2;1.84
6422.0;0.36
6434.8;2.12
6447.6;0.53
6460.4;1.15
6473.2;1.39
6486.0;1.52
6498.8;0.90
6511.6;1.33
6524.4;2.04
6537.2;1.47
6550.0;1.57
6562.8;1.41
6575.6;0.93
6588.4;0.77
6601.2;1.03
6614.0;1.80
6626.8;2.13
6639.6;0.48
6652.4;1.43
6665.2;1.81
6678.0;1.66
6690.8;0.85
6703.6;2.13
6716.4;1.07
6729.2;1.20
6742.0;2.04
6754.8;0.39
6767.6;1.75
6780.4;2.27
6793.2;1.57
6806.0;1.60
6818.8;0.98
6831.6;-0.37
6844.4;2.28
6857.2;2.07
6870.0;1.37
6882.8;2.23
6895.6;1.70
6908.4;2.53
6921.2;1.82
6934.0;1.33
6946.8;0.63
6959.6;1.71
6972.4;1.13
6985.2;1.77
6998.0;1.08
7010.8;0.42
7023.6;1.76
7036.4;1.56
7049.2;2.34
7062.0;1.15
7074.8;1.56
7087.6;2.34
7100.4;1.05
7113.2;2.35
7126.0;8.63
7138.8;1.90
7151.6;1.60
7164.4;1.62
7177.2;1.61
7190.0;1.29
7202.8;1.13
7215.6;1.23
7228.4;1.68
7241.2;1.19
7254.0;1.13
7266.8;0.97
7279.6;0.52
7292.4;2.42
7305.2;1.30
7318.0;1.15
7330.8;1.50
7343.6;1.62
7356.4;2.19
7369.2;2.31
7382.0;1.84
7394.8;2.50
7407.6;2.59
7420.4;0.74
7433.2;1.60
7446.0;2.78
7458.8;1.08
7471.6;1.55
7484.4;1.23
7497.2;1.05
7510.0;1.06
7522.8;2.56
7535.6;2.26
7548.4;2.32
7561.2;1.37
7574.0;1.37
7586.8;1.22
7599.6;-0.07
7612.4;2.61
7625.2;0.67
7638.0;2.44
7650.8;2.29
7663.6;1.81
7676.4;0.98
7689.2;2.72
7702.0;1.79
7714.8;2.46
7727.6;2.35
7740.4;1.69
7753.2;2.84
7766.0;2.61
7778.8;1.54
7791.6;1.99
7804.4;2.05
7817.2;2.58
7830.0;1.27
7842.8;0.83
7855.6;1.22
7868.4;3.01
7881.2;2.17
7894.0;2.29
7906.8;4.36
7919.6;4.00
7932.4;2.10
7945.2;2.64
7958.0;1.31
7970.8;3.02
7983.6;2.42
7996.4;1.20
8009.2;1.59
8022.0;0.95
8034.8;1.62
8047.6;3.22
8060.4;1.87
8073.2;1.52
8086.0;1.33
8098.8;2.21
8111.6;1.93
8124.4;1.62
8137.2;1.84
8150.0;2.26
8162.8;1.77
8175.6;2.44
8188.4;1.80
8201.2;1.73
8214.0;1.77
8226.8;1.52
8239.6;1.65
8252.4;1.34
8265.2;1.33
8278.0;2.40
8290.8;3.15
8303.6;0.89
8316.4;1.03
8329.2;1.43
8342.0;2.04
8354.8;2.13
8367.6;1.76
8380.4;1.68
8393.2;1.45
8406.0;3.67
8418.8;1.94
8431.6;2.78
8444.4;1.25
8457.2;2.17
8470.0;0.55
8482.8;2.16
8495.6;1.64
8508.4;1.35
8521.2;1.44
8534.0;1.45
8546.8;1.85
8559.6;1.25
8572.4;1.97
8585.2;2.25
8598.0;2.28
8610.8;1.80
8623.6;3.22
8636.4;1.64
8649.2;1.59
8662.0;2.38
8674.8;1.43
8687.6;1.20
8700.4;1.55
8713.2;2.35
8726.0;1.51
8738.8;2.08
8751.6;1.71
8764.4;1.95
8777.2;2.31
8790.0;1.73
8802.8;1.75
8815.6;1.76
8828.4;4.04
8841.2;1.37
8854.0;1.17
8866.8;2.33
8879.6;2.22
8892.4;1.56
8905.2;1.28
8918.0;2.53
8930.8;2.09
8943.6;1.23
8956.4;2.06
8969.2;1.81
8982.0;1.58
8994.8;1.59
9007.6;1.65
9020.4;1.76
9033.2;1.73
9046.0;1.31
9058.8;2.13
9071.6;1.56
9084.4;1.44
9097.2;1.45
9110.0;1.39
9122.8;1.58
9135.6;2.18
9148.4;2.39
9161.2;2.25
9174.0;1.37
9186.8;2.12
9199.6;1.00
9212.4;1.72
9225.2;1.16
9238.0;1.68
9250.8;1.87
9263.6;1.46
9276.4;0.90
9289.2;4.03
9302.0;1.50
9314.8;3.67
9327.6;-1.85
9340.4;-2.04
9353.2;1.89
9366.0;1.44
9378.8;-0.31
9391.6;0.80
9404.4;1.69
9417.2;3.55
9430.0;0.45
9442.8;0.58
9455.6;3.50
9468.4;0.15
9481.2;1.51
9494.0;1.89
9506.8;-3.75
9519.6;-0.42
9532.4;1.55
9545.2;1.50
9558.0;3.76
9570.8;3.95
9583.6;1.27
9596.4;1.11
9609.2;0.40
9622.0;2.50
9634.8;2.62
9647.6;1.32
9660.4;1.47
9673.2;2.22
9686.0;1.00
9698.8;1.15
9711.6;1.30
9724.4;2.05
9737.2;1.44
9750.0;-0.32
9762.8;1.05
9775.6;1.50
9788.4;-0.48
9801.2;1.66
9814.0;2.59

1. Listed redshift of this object 0.91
